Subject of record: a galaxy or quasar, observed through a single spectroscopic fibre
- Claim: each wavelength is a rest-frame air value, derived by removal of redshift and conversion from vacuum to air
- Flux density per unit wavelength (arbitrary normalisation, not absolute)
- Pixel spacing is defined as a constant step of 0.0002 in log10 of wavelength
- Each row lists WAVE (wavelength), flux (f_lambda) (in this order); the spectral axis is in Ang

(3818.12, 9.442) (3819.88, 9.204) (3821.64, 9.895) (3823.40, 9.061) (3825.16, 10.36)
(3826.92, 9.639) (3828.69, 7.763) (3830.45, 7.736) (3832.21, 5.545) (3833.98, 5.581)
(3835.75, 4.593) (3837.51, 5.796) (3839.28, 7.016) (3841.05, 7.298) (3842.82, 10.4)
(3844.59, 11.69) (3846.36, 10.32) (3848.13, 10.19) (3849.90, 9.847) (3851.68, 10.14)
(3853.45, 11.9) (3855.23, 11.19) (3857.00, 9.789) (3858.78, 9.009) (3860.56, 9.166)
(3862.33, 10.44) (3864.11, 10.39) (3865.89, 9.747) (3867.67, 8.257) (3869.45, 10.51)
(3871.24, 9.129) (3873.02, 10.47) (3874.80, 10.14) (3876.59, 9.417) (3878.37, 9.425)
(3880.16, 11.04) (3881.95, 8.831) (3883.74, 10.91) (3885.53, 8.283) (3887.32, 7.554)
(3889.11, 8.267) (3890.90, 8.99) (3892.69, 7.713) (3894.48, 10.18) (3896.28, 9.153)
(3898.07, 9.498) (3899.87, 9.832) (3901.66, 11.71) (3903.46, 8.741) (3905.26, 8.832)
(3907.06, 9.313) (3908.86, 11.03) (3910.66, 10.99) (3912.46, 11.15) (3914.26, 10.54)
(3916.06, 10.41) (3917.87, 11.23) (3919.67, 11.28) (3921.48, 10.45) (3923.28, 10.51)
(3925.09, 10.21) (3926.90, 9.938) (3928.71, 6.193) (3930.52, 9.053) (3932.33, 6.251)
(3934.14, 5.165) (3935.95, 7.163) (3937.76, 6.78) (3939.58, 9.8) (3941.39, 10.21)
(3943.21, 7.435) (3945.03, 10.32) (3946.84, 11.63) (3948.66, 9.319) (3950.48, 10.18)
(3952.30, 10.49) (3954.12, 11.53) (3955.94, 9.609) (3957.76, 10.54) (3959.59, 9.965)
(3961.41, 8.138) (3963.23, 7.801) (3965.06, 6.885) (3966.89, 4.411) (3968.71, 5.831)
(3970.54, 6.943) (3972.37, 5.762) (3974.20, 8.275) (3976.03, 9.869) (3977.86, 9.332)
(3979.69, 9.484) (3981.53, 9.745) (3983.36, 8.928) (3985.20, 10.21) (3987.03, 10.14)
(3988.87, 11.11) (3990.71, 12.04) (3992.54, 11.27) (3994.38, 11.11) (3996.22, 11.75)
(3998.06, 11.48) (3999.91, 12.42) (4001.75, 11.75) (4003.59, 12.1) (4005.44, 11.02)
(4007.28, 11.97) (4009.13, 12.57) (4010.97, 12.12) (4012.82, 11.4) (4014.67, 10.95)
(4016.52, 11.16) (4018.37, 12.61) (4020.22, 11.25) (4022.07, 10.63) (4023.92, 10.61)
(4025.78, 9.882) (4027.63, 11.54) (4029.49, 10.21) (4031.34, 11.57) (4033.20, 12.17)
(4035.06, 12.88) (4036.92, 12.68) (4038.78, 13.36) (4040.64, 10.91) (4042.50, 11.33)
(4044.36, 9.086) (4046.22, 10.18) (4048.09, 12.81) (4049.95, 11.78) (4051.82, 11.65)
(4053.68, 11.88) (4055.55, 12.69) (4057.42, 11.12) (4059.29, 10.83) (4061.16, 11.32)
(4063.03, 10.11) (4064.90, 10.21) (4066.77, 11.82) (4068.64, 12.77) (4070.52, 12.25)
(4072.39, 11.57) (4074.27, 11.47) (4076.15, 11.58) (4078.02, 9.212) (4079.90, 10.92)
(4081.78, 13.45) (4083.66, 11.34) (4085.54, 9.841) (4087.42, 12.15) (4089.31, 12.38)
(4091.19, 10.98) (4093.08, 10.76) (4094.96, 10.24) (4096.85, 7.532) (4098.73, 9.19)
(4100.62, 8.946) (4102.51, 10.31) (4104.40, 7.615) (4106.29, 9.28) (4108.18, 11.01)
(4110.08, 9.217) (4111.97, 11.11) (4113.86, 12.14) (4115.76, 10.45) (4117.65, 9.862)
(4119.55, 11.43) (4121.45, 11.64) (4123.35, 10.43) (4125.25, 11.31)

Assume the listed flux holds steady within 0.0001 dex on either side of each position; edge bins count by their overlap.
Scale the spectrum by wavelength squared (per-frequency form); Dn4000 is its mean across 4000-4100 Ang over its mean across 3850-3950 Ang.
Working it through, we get 1.28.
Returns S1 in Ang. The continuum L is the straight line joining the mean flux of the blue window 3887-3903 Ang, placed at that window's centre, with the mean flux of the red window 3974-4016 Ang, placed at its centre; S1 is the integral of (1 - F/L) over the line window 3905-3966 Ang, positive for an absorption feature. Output 3.1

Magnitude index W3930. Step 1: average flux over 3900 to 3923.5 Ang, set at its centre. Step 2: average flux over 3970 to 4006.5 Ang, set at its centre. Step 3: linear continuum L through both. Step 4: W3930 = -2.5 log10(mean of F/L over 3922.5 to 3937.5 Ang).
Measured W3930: 0.29 mag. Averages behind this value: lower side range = 10.5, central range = 7.98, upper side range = 10.3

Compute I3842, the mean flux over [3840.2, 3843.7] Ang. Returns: 8.86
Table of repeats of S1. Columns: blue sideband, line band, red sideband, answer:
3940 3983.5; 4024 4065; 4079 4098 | -4.7 Ang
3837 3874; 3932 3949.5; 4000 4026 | 3.6 Ang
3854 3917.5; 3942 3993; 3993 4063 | 7.5 Ang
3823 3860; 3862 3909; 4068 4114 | -2.0 Ang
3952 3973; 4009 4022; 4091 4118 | -4.2 Ang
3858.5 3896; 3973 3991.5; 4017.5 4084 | 1.4 Ang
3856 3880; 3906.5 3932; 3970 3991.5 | -1.4 Ang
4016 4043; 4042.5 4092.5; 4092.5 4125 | -2.4 Ang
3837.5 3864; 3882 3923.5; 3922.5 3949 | -3.5 Ang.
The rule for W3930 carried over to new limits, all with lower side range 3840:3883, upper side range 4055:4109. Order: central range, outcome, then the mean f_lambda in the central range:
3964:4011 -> 0.056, 9.9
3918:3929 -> 0.011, 10.1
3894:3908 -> 0.049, 9.64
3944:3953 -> -0.008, 10.3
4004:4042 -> -0.101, 11.6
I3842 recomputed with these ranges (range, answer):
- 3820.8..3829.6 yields 9.33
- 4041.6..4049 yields 10.8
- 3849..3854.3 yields 10.6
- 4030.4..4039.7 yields 12.5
